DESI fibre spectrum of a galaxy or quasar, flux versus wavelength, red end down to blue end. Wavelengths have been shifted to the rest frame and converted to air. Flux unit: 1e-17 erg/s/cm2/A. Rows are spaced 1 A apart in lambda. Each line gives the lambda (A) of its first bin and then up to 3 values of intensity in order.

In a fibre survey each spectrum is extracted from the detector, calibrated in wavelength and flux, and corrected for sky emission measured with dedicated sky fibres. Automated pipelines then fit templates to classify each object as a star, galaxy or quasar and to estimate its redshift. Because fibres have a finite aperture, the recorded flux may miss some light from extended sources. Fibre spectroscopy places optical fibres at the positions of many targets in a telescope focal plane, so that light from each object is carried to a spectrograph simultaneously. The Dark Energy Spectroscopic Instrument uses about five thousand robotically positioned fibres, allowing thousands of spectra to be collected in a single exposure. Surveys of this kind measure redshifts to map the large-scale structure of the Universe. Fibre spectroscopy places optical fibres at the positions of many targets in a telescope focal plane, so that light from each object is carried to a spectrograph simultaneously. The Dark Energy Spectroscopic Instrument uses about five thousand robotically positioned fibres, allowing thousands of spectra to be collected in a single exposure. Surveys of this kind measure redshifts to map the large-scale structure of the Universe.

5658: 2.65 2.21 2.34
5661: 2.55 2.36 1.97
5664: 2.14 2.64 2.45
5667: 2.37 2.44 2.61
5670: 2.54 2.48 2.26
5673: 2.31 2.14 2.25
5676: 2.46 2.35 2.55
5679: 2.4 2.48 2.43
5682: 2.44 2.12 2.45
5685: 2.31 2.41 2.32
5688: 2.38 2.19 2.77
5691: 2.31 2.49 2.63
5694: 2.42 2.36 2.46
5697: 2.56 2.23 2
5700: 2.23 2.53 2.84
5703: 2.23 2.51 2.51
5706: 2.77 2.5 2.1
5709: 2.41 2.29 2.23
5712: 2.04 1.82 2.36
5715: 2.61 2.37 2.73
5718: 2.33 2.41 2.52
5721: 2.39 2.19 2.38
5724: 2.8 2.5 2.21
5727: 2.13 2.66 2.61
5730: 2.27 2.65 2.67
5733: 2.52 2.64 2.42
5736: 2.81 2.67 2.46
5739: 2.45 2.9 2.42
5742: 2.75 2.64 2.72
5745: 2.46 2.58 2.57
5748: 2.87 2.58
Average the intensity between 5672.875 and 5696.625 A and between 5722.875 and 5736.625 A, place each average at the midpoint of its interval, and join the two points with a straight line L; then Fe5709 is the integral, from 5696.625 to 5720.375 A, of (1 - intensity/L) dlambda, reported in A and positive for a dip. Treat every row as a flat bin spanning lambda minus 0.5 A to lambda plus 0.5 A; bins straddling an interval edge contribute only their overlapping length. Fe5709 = 0.8 A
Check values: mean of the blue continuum 2.4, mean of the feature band 2.38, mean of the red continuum 2.52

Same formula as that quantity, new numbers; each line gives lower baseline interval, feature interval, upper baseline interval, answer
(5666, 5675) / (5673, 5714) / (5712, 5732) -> 0.48 A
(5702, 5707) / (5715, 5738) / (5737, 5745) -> 0.78 A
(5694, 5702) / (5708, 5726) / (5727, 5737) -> 0.86 A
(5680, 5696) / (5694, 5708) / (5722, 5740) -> 0.08 A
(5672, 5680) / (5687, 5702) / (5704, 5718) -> -0.30 A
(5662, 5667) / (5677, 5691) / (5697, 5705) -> -0.27 A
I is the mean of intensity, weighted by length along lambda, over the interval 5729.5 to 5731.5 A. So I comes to 2.46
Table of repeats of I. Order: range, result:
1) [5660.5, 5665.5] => 2.33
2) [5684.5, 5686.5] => 2.36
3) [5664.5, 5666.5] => 2.54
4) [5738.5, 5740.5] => 2.67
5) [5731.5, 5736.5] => 2.61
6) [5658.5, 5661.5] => 2.37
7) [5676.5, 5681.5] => 2.44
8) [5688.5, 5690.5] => 2.48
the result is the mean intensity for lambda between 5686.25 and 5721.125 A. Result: 2.4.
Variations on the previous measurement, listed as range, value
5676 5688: 2.39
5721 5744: 2.53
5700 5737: 2.44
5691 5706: 2.44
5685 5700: 2.39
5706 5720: 2.35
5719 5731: 2.43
